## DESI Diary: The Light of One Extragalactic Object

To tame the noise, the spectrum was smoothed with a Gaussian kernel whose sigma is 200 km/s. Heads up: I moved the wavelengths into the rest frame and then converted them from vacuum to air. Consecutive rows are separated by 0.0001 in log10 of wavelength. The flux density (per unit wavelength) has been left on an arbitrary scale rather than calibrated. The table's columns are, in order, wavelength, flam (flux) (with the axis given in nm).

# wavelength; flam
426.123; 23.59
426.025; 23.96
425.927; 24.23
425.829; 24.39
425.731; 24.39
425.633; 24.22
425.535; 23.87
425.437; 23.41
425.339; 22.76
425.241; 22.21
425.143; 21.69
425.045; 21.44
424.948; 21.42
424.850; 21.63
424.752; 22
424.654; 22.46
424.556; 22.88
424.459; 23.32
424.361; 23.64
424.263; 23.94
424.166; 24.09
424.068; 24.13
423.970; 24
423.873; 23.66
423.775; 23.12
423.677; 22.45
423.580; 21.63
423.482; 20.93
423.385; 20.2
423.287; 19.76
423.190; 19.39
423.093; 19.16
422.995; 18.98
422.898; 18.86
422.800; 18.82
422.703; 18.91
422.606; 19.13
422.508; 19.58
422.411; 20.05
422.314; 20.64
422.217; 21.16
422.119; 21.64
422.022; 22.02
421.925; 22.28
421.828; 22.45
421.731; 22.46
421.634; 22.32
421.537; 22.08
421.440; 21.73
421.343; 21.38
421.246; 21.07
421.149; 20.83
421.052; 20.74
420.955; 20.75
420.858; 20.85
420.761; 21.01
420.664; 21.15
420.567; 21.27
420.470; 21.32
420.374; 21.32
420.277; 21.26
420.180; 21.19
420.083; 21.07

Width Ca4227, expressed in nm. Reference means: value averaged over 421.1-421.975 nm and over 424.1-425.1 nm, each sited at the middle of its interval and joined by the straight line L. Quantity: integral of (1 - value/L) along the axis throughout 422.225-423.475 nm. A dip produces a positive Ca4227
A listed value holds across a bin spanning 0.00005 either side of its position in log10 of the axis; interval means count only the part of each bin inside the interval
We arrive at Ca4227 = 0.150 nm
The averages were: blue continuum 21.9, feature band 19.6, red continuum 22.7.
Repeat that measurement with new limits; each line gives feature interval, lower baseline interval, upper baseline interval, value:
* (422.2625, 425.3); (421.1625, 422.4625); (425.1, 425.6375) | 0.13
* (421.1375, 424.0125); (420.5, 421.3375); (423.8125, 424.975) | 0.13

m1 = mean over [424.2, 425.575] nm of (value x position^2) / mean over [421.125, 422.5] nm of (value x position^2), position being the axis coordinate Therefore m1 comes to 1.1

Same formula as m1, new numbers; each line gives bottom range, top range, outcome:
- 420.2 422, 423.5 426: 1.09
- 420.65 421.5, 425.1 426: 1.14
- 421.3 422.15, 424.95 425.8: 1.06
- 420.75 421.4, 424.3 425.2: 1.08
